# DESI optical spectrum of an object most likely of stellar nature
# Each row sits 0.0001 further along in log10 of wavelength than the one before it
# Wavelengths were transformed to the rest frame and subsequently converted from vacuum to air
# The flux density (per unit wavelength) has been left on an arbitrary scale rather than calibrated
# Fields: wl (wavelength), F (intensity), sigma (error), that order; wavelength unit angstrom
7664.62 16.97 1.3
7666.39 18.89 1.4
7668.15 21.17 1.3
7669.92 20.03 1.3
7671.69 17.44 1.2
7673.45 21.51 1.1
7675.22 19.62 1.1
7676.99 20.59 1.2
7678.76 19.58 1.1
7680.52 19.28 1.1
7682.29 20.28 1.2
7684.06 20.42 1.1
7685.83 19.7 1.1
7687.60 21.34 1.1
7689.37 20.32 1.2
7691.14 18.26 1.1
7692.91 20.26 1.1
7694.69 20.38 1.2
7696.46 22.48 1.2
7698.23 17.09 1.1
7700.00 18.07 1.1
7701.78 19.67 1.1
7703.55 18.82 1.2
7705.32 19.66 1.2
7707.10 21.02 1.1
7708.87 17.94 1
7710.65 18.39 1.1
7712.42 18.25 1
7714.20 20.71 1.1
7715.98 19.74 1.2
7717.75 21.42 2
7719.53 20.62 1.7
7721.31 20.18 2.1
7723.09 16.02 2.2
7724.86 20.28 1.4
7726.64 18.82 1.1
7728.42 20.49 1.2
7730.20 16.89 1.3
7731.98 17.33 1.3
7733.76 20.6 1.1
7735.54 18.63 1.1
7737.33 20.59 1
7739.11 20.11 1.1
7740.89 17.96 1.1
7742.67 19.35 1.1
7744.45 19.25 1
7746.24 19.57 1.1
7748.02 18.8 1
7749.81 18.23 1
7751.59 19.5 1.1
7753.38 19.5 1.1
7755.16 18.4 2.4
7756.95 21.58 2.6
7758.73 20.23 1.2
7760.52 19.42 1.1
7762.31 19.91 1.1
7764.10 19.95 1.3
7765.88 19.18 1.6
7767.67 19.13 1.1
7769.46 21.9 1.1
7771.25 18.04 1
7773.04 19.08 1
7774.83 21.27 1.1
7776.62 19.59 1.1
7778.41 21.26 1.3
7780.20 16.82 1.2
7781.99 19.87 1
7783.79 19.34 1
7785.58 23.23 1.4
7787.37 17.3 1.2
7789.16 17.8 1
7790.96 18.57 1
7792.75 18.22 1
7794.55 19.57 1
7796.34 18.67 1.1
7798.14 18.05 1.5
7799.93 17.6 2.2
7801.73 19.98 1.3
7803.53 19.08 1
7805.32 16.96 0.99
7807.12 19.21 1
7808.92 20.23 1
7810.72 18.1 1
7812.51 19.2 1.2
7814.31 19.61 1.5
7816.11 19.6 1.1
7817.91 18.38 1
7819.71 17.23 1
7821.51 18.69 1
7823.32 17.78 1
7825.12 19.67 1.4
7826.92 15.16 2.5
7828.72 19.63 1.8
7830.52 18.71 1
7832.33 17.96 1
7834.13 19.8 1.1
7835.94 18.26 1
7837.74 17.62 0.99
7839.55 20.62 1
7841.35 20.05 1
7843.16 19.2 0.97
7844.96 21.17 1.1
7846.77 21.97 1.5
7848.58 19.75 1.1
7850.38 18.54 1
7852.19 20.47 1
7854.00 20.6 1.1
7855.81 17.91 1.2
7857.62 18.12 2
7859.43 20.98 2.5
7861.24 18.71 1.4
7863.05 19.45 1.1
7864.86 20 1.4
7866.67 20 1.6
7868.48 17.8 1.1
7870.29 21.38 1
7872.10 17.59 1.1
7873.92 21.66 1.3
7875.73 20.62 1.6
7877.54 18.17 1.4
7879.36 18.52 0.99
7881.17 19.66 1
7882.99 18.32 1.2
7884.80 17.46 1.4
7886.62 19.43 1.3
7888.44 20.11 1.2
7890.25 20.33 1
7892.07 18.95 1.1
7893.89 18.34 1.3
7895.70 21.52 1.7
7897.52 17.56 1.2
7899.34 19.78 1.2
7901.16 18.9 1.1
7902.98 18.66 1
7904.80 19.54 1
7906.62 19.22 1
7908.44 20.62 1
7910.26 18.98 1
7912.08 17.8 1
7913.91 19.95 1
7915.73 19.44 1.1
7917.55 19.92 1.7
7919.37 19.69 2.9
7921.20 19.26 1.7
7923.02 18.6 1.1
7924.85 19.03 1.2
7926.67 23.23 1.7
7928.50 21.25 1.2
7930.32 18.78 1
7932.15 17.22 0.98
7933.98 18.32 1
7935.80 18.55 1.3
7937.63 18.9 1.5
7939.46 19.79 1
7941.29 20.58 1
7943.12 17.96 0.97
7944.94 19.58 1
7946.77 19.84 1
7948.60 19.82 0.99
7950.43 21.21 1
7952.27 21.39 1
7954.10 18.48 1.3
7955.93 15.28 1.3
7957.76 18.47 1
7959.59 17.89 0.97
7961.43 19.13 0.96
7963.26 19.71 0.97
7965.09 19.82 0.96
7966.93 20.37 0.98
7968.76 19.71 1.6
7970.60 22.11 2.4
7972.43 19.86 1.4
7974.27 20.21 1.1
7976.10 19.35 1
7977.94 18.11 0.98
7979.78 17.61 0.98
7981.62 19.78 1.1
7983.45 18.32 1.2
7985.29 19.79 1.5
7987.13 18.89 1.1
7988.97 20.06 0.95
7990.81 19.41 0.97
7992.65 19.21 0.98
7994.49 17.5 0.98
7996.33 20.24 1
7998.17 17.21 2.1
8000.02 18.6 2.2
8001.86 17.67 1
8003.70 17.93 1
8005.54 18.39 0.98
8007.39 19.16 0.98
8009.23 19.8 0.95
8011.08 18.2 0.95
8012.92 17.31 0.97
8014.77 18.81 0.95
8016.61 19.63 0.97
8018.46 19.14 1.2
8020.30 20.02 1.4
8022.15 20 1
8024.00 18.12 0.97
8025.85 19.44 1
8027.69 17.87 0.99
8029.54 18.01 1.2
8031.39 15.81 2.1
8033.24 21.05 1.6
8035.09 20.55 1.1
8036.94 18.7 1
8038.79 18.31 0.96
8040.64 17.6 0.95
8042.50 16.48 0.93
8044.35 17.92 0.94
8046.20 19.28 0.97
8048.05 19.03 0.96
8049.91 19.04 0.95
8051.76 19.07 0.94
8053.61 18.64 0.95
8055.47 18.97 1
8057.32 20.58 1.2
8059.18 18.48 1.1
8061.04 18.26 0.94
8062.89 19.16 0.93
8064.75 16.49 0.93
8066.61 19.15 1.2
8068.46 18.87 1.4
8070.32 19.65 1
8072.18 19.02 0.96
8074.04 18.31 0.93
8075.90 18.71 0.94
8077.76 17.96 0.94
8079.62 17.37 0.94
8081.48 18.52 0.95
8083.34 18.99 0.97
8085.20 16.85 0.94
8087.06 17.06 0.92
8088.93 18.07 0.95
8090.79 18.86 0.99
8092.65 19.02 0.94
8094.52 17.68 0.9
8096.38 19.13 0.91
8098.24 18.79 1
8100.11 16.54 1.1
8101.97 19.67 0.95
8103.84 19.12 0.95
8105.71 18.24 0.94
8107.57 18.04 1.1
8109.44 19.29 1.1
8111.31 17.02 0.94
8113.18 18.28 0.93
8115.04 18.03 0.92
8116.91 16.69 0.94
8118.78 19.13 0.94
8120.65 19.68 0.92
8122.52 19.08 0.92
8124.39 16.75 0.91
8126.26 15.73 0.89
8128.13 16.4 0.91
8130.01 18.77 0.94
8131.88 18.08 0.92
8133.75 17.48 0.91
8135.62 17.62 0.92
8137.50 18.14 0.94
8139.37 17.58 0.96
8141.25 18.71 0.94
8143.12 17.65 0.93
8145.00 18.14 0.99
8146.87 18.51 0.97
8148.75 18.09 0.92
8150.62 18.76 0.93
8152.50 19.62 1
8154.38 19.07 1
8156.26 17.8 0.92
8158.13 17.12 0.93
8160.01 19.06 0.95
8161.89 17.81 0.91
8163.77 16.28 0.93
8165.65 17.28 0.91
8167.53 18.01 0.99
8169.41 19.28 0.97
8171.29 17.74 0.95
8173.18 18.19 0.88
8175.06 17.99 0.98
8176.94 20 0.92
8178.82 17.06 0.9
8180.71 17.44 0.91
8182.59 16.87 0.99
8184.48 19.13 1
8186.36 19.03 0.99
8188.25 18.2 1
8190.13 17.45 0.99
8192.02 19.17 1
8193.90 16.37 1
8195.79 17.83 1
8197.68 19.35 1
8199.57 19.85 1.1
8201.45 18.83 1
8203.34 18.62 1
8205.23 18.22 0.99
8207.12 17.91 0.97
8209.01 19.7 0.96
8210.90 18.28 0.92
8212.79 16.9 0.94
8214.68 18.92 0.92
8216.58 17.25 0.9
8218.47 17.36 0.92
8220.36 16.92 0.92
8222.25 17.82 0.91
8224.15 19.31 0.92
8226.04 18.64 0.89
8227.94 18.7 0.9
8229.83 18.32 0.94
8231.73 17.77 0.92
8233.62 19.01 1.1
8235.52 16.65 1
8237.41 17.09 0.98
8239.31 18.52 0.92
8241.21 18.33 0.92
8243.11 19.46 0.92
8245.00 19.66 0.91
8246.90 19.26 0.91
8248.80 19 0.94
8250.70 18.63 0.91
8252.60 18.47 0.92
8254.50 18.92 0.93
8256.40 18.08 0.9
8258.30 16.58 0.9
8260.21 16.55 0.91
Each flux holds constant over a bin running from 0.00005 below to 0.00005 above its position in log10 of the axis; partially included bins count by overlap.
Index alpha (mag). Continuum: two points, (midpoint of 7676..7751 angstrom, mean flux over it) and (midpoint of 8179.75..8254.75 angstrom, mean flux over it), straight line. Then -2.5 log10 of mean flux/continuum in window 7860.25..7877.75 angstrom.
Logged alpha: -0.03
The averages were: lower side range 19.5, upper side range 18.3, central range 19.6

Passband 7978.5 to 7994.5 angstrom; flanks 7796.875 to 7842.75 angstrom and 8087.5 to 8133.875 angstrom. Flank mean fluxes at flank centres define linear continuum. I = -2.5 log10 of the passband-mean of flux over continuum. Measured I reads -0.04 mag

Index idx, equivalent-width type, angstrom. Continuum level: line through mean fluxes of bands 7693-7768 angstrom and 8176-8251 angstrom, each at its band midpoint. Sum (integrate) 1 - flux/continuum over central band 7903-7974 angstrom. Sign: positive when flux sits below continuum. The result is -2.0 angstrom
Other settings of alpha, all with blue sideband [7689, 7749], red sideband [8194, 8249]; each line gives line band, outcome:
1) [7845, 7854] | -0.07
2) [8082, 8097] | 0.02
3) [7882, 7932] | -0.02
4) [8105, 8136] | 0.04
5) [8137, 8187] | 0.02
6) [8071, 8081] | 0.02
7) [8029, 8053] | 0.01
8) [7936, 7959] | -0.02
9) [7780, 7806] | 0.02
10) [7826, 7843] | 0.03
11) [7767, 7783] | -0.02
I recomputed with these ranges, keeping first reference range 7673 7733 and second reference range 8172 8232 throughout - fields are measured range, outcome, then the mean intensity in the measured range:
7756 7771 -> -0.04 mag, 20.1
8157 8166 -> 0.05 mag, 17.5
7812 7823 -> 0.03 mag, 18.7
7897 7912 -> -0.01 mag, 19.1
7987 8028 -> 0.00 mag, 18.8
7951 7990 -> -0.02 mag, 19.3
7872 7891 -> -0.01 mag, 19.3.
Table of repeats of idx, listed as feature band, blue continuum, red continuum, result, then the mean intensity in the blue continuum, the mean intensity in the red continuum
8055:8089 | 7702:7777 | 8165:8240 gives 0.2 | 19.4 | 18.2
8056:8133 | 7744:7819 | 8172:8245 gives 1.0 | 19.3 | 18.2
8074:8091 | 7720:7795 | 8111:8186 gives 0.2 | 19.3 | 18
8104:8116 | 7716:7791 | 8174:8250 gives 0.2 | 19.4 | 18.3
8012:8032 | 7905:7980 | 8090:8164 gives 0.3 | 19.4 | 18.2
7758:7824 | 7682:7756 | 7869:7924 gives 0.8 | 19.4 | 19.3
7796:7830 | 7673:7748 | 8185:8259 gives 1.3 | 19.5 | 18.3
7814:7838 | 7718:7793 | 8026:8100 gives 0.9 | 19.4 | 18.5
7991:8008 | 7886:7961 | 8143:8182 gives 0.4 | 19.3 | 18.1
